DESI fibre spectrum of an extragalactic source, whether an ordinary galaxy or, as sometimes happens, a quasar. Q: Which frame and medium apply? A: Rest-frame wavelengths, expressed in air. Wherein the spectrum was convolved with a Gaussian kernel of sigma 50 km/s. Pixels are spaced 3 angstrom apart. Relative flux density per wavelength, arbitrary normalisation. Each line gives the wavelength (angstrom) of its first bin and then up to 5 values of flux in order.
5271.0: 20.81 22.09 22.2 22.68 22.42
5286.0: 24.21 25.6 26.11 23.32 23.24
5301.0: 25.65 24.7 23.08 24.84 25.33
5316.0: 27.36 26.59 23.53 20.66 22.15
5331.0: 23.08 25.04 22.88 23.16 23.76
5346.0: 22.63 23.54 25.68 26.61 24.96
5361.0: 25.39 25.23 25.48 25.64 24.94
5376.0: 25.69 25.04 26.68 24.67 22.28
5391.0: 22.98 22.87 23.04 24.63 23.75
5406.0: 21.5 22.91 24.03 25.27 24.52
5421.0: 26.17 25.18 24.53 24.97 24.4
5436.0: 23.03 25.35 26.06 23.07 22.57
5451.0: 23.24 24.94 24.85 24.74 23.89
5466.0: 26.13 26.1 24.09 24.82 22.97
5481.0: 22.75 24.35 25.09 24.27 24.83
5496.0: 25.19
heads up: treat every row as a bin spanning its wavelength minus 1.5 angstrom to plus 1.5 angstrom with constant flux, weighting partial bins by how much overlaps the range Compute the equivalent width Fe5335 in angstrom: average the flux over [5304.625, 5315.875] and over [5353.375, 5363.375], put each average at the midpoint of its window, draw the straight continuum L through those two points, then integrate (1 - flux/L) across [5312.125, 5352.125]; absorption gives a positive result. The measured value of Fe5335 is 2.0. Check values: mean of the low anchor 24.8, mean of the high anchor 25.6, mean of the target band 23.9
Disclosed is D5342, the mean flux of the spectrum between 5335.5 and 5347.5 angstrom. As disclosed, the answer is 23.1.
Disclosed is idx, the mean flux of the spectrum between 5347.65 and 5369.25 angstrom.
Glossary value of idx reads 25.3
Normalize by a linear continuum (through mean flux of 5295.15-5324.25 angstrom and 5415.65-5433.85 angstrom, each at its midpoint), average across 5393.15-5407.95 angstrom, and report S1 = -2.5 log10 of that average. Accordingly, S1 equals 0.08 mag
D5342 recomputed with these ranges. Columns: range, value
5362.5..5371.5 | 25.5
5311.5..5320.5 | 26.4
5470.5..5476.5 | 24.5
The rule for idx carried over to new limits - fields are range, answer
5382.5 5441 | 24.1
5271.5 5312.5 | 23.8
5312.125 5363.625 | 24.3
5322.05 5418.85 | 24.1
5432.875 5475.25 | 24.5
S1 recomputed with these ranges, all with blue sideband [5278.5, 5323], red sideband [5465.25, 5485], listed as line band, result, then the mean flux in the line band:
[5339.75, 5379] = -0.02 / 24.9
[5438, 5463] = 0.01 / 24.3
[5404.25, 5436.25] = 0.01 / 24.3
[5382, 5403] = 0.04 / 23.7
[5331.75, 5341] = 0.04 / 23.7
